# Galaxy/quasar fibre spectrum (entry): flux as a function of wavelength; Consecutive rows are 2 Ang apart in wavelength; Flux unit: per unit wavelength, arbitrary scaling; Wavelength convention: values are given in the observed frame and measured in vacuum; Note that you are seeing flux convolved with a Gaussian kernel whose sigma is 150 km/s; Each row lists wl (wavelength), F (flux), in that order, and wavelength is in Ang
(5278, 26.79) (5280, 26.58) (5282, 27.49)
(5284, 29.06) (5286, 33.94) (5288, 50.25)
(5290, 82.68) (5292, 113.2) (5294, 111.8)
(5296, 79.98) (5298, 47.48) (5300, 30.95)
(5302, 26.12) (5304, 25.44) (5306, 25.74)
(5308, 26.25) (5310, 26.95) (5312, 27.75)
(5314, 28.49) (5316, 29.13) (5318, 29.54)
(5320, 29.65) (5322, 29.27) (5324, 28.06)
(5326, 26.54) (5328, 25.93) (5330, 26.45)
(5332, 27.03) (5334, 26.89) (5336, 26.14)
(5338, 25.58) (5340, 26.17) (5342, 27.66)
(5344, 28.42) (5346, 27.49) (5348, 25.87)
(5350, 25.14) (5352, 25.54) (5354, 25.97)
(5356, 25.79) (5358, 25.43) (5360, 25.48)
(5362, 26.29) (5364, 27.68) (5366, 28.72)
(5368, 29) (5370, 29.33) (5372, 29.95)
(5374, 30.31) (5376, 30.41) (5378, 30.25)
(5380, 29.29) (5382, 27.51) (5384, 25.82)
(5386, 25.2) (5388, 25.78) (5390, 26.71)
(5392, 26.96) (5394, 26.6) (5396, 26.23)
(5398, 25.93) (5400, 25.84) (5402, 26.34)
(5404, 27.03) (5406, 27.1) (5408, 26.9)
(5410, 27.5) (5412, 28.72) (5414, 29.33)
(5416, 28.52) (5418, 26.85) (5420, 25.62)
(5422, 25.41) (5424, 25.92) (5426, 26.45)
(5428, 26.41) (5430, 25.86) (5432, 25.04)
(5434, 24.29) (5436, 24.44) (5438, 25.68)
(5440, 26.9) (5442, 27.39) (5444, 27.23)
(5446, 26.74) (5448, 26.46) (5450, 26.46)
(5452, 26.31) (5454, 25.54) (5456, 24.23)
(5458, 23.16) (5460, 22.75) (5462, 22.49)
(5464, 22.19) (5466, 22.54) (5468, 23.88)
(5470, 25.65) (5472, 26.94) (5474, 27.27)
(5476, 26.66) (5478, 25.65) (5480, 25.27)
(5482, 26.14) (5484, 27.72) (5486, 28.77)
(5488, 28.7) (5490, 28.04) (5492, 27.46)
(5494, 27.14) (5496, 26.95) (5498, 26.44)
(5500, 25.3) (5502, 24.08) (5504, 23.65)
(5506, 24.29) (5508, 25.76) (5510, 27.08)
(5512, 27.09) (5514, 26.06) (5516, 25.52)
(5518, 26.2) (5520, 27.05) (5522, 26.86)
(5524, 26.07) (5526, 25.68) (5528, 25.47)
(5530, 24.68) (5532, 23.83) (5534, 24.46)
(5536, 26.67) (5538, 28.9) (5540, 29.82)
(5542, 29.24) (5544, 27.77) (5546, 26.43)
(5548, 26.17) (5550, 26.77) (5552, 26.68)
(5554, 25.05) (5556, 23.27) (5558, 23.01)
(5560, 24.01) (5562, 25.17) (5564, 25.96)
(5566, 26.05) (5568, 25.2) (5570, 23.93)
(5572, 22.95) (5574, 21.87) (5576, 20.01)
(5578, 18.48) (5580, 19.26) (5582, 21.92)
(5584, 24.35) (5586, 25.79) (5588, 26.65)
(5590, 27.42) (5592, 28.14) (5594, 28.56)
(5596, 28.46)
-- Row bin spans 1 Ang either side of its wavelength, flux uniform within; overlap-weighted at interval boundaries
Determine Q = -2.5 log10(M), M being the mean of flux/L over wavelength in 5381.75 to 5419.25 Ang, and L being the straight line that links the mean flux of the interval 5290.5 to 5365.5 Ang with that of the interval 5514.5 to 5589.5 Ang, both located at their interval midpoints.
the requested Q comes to 0.156 mag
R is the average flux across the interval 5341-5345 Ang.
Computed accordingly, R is 28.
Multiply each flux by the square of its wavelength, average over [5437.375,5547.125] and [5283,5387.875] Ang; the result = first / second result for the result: 0.82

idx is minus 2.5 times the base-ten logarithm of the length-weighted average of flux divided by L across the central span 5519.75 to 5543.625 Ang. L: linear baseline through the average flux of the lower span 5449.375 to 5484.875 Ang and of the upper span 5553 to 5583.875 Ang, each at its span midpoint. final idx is -0.120 mag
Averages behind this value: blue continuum 25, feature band 26.6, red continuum 23.1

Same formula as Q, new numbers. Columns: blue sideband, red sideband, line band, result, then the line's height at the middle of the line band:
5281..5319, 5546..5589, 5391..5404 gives 0.37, 37.2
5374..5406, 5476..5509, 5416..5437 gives 0.05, 26.9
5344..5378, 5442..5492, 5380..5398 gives 0.02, 27.1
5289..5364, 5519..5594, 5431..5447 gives 0.16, 30.2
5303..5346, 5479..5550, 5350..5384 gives -0.03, 27.1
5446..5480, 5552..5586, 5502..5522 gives -0.07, 24.2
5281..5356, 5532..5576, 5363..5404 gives 0.19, 33.1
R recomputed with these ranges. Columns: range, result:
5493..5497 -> 27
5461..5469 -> 22.8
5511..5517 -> 26.2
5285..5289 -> 42.1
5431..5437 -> 24.6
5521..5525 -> 26.5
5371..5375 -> 30.1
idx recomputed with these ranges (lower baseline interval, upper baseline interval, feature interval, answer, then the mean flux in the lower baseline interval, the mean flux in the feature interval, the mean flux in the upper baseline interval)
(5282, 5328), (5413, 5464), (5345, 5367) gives 0.332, 42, 26.3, 25.7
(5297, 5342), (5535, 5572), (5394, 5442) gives 0.034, 28.2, 26.5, 26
